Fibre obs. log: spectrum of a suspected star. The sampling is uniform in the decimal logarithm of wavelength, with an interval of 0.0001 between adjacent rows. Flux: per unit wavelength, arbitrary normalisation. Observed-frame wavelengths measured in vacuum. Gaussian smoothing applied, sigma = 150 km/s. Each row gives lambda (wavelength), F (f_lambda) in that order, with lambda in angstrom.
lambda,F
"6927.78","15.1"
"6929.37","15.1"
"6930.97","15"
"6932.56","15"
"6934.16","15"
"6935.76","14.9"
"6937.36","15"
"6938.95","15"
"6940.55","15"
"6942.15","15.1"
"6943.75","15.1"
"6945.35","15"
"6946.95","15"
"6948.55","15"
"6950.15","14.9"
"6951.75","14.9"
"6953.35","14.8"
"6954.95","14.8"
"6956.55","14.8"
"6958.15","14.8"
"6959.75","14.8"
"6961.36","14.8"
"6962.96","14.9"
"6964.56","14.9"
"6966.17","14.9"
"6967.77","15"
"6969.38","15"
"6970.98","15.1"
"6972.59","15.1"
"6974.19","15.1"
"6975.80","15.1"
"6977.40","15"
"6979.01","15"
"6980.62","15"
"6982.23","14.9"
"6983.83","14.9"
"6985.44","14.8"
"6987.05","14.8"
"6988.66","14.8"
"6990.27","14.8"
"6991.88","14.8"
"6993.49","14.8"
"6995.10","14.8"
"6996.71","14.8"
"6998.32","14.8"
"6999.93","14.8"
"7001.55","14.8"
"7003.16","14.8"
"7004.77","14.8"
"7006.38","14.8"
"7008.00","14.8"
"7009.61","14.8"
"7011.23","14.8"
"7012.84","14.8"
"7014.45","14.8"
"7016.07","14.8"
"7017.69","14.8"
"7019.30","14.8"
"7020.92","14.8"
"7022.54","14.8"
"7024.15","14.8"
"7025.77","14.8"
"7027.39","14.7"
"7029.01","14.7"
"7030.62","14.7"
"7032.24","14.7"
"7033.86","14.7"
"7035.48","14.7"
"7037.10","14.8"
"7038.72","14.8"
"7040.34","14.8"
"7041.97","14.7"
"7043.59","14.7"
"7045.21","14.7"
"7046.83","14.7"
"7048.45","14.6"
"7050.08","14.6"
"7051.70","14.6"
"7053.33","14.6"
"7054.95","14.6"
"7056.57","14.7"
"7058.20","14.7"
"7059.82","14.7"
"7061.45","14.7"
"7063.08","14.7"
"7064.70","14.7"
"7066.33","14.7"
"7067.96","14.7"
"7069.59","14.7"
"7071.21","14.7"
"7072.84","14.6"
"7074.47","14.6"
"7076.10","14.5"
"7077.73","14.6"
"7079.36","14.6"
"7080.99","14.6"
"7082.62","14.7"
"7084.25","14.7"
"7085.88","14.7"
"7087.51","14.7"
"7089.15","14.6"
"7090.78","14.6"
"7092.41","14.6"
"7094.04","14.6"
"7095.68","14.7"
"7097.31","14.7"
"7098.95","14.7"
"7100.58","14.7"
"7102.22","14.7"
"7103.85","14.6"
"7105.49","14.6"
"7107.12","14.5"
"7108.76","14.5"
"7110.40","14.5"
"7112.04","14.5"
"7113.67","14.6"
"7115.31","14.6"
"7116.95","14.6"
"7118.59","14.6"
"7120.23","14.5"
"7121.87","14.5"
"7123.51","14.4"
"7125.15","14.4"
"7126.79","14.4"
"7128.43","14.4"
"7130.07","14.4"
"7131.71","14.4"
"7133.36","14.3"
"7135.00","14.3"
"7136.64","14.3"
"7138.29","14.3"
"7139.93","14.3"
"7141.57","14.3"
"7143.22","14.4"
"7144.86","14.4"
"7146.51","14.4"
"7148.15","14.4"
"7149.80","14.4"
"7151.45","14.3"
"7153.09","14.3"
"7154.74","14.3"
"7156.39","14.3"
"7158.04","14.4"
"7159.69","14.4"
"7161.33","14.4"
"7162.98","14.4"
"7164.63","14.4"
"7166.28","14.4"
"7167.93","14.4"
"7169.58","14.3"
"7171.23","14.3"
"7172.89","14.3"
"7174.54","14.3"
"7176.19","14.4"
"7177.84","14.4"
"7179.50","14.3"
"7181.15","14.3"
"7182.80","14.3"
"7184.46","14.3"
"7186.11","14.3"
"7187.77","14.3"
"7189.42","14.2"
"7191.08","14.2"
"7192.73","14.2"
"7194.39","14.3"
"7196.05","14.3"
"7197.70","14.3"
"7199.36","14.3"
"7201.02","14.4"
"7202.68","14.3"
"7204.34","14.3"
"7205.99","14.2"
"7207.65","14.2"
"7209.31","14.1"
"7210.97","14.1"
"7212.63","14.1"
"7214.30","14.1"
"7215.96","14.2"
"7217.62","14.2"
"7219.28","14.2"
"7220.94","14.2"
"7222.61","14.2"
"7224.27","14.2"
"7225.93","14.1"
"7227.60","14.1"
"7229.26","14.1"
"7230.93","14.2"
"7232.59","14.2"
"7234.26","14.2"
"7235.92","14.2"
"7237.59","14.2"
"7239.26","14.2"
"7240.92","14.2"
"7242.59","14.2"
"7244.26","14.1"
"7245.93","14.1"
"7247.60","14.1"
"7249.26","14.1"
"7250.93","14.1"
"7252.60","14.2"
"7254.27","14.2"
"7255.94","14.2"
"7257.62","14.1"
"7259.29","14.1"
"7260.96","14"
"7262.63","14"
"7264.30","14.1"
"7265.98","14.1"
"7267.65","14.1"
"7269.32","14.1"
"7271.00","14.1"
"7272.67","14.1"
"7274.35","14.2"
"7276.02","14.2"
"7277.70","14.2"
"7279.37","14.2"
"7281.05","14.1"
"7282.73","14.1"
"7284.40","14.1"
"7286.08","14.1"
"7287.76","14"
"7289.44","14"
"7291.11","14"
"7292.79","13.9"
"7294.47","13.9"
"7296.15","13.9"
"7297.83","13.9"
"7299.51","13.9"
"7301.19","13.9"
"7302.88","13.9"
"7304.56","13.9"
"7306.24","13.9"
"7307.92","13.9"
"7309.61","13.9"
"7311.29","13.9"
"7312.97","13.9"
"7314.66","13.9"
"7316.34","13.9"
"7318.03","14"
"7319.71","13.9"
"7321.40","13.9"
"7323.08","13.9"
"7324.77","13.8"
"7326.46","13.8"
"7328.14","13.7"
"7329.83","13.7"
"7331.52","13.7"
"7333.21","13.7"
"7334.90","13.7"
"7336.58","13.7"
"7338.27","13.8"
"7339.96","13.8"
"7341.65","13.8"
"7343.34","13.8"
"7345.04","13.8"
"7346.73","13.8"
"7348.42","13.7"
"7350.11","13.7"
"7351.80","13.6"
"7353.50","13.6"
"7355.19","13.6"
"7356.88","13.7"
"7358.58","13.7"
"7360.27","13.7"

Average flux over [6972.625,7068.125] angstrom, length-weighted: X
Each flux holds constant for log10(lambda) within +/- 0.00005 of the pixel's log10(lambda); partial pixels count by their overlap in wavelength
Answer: 14.8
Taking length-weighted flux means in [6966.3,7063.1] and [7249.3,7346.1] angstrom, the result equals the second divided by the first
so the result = 0.9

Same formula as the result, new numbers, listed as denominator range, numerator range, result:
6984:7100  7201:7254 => 0.96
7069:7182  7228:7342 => 0.97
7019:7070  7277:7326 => 0.95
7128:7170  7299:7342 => 0.96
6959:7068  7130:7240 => 0.96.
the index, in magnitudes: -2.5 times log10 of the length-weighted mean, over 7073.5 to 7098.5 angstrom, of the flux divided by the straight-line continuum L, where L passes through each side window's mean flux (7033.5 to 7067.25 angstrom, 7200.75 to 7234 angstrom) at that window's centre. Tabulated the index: 0.00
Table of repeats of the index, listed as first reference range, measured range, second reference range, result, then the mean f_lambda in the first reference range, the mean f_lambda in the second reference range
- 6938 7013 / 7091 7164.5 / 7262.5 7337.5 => 0.00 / 14.9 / 14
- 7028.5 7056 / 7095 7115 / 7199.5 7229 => -0.01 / 14.7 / 14.2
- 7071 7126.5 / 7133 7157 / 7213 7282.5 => 0.01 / 14.6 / 14.1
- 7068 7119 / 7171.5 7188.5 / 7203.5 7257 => 0.00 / 14.6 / 14.2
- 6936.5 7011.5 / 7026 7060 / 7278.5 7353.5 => 0.00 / 14.9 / 13.9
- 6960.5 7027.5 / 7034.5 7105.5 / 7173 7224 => 0.00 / 14.9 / 14.3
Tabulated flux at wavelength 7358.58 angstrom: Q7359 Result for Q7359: 13.7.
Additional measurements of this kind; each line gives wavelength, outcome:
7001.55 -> 14.8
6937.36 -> 15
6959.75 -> 14.8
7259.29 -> 14.1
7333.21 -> 13.7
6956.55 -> 14.8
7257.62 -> 14.1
